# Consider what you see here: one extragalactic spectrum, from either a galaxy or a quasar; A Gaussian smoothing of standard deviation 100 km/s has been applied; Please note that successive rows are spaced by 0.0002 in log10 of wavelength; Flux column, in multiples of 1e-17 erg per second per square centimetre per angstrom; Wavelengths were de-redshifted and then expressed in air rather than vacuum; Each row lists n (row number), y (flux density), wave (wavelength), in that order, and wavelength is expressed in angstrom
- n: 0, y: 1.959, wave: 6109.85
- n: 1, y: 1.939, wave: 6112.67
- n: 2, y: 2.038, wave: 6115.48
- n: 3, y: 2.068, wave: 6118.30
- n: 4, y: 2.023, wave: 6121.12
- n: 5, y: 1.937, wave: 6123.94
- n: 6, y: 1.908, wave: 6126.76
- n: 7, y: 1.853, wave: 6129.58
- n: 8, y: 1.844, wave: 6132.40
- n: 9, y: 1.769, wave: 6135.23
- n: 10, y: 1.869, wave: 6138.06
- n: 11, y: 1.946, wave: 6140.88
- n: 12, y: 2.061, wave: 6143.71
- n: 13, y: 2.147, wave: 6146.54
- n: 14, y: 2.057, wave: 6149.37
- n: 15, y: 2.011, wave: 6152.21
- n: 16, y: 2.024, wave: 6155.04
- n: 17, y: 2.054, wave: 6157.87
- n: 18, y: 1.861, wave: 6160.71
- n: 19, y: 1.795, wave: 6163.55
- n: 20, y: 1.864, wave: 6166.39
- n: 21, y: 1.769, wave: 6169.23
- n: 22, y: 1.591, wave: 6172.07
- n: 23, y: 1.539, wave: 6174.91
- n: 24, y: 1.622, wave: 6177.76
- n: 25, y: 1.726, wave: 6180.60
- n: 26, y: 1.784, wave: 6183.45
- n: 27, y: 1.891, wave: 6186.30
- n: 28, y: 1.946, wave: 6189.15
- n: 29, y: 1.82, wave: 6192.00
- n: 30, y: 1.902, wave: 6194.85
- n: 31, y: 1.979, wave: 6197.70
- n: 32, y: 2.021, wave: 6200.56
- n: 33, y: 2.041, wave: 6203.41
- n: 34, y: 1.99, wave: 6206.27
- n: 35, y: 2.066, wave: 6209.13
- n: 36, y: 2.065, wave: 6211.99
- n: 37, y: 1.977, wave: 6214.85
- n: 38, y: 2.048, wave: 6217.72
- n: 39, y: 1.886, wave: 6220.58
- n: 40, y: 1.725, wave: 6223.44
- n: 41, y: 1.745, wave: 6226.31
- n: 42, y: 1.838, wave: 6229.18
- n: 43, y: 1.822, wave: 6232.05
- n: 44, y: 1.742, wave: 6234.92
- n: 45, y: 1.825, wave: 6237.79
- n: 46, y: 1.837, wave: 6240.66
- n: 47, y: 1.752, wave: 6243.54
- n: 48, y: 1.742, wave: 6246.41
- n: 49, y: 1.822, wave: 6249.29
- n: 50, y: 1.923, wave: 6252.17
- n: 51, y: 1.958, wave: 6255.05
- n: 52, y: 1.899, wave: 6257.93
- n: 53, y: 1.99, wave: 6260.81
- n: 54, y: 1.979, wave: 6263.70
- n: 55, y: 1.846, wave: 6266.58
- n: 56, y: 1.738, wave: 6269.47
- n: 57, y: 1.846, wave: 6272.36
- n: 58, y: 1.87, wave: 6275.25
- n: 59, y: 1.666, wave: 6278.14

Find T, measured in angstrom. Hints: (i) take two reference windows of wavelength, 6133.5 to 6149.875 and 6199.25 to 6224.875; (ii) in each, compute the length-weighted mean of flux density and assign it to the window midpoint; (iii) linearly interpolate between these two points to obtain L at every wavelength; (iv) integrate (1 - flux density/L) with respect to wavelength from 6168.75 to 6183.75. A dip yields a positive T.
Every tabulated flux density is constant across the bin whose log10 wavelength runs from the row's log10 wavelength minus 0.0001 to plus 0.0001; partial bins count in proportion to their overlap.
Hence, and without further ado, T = 2.4 angstrom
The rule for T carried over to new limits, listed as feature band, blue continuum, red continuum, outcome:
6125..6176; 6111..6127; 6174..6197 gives 0.18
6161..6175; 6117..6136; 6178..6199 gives 1.00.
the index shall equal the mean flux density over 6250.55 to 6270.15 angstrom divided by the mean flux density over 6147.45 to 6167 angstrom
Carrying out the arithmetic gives 1.0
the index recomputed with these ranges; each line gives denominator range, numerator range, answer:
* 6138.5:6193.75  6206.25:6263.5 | 1.01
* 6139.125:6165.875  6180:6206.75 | 0.96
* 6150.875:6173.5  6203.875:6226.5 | 1.04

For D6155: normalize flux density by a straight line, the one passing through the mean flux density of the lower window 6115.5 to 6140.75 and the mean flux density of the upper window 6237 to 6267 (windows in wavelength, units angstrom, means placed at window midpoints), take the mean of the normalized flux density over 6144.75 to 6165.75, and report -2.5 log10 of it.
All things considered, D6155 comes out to -0.045 mag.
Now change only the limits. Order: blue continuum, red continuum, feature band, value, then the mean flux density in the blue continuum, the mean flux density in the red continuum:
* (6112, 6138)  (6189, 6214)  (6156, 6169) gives 0.04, 1.93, 1.98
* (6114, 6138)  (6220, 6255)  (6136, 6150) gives -0.05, 1.93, 1.81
